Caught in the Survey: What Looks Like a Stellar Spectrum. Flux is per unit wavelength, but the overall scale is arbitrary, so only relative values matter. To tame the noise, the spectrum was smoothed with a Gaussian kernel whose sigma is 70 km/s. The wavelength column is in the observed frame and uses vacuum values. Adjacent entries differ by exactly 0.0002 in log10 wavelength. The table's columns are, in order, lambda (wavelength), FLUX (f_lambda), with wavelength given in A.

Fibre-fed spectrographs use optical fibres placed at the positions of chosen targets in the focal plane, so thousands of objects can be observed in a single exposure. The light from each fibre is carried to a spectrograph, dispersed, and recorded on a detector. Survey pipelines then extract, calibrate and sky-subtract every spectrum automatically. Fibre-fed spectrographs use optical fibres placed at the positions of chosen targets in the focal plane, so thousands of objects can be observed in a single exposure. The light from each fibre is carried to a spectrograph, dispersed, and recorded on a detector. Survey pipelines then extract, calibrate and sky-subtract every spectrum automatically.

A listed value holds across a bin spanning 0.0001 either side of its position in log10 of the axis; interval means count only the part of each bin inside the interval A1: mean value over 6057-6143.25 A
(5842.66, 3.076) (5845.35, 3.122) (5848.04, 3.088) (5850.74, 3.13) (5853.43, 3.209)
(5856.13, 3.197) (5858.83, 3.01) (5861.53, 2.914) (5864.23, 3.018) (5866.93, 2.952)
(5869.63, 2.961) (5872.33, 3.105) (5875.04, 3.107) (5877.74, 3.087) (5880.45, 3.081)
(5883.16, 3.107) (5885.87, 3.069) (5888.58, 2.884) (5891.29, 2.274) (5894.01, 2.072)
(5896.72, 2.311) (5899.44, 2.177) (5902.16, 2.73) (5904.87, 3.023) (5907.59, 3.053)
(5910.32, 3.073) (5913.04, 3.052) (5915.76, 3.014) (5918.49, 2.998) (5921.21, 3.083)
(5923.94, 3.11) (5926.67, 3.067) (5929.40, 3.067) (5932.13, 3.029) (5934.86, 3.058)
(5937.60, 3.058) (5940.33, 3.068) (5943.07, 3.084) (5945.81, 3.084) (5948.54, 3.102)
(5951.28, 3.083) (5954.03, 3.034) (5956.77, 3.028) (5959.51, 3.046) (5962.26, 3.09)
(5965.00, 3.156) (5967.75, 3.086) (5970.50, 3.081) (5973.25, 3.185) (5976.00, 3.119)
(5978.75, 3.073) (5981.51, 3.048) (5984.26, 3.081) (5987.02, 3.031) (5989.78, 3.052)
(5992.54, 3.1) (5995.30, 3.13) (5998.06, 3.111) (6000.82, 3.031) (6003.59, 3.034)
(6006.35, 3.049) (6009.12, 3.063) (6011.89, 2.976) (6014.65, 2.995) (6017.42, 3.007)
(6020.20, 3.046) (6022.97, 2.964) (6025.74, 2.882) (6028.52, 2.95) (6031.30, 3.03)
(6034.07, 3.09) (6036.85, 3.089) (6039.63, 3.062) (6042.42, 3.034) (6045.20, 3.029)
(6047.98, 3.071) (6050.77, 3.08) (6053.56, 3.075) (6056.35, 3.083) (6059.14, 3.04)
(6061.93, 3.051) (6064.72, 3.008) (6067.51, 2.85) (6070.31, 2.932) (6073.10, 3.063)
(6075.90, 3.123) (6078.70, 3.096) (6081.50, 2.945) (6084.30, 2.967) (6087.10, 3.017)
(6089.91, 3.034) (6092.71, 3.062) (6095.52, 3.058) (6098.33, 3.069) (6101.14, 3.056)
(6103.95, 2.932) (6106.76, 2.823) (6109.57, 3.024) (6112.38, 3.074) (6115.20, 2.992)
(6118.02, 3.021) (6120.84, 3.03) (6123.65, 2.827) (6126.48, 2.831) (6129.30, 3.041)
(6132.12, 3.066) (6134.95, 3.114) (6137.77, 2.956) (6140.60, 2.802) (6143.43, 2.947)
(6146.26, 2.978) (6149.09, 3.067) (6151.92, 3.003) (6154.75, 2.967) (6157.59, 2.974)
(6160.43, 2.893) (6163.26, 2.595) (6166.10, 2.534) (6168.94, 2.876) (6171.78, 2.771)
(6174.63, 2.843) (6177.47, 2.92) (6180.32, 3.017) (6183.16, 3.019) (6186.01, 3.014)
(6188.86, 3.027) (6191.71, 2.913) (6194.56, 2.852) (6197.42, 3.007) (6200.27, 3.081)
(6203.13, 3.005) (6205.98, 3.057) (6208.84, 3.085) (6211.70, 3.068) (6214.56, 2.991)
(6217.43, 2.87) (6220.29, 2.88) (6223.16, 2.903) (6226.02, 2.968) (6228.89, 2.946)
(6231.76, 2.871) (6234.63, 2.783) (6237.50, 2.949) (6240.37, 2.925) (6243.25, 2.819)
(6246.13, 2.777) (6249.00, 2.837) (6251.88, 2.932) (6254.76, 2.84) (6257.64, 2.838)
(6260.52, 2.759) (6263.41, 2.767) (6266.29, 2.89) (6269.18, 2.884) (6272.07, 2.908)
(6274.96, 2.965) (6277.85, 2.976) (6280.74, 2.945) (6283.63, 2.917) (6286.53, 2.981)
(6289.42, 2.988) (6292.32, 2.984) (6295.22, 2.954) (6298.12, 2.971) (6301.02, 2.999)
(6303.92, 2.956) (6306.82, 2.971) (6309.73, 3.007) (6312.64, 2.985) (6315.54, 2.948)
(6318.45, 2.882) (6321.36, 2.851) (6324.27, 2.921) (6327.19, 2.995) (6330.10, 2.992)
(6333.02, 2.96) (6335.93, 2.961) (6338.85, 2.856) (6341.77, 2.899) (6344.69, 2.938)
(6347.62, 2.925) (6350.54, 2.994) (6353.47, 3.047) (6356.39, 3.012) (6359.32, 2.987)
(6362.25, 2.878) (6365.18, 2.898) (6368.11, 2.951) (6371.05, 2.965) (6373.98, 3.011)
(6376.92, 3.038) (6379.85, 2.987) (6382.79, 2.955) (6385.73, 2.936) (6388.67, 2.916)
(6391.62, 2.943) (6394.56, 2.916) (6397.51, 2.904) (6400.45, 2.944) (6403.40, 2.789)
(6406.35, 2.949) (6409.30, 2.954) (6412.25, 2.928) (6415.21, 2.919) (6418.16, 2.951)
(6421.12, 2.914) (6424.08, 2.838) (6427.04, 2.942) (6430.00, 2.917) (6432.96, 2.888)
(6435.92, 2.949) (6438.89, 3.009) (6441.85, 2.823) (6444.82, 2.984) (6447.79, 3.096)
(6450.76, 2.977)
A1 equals 3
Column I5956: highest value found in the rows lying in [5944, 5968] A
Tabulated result 3.156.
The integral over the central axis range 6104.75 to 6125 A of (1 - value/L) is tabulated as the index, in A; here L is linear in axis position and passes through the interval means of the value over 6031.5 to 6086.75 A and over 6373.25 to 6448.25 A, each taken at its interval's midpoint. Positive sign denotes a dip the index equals 0.3 A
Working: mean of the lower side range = 3.04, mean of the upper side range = 2.94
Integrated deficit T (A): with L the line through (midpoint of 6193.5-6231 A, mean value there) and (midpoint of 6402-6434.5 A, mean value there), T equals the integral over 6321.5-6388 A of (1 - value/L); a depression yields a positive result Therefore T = -0.62 A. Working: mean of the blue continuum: 2.98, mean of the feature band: 2.96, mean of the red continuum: 2.91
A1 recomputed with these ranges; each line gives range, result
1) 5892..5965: 2.94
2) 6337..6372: 2.94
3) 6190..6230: 2.97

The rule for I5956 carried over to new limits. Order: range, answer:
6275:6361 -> 3.047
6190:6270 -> 3.085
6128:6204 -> 3.114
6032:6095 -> 3.123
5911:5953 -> 3.11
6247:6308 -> 2.999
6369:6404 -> 3.038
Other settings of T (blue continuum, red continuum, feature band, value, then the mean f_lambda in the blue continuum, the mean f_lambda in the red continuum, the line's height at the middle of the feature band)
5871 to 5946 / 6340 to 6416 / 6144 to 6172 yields 0.6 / 2.92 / 2.95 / 2.93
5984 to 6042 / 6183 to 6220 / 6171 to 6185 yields 0.4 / 3.04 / 2.99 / 3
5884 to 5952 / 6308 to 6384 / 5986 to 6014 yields -1.4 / 2.91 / 2.96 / 2.92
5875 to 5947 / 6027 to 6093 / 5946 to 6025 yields -2.4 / 2.92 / 3.03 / 2.97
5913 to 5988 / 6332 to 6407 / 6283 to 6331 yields 0.1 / 3.07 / 2.94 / 2.96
